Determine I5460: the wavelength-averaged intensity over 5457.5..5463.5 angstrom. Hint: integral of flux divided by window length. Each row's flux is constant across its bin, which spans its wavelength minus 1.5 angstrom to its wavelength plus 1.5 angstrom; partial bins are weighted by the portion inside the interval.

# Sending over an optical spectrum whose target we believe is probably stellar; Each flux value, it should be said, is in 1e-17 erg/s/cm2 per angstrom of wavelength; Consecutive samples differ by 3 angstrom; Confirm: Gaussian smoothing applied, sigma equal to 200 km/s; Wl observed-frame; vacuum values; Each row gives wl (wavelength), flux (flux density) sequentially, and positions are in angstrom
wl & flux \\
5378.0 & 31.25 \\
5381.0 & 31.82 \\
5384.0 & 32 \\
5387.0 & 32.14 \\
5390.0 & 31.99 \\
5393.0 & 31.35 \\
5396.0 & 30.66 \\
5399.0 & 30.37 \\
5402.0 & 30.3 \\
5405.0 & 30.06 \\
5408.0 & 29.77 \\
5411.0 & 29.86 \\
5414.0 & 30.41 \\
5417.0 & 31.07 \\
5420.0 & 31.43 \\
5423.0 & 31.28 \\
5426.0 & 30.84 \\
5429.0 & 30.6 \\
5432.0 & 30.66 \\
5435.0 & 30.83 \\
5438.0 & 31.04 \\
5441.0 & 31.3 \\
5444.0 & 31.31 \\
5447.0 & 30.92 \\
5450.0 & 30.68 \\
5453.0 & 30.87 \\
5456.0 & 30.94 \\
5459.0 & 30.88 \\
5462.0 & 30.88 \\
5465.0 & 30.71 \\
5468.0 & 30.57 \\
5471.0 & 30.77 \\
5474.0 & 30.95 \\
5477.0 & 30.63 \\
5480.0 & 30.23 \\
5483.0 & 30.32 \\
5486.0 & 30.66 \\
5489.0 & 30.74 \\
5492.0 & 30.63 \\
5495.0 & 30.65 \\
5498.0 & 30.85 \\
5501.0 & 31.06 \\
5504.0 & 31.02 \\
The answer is 30.9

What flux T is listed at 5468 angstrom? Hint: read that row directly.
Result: 30.57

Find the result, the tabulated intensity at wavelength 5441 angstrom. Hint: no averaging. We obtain 31.3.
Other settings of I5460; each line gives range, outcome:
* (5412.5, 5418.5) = 30.7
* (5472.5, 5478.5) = 30.8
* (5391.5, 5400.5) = 30.8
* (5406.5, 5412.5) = 29.8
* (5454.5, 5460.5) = 30.9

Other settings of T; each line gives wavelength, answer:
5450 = 30.68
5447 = 30.92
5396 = 30.66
